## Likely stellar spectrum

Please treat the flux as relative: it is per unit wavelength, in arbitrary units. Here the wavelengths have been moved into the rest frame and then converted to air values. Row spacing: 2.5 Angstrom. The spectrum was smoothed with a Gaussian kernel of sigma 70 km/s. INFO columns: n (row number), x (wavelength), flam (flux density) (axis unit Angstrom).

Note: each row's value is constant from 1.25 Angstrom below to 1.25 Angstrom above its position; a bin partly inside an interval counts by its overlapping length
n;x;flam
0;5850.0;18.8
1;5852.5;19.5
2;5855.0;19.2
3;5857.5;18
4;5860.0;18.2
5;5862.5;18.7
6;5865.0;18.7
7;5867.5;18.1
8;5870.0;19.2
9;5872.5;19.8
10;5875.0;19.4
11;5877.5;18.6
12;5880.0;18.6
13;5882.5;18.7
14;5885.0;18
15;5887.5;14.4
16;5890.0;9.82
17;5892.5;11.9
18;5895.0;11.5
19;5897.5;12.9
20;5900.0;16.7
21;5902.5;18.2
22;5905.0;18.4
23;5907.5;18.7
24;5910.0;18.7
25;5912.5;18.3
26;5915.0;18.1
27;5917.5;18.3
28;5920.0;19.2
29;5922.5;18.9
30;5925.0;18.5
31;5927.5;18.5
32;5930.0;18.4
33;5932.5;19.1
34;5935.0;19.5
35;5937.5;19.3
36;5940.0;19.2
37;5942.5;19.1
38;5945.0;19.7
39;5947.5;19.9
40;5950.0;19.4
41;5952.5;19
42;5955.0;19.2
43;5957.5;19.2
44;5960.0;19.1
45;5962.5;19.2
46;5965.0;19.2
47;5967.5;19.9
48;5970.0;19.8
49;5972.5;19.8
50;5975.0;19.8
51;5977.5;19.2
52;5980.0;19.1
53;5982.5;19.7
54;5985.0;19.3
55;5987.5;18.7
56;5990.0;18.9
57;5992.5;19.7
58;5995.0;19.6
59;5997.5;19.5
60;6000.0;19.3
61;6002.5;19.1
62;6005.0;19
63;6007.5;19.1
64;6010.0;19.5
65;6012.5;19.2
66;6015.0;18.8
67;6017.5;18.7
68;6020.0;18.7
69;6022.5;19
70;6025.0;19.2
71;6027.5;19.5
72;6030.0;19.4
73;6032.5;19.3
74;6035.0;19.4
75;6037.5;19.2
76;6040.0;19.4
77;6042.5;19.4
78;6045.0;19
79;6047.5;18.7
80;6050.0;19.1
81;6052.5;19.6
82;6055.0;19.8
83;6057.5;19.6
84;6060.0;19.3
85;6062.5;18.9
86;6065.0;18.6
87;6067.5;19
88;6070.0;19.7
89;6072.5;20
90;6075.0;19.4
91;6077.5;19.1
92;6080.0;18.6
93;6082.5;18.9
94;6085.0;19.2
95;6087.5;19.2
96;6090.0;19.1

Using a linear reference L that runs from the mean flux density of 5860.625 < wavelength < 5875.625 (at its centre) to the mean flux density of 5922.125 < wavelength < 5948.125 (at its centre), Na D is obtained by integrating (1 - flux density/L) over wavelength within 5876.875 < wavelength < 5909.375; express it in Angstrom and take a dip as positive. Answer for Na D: 5.32 Angstrom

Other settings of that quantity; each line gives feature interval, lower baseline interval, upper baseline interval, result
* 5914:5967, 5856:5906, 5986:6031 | -3.28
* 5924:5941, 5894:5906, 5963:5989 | -1.69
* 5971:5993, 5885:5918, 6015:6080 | -2.03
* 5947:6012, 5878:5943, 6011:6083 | -3.82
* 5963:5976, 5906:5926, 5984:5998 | -0.40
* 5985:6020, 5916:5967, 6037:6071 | 0.04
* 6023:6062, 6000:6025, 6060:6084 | -0.46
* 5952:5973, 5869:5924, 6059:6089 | -1.77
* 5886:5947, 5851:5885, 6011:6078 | 5.08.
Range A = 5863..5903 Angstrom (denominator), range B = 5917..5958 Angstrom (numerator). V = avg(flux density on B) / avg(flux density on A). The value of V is 1.15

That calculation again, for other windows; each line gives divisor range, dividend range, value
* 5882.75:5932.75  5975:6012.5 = 1.15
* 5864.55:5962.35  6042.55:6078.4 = 1.07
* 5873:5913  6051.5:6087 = 1.17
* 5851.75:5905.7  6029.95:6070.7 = 1.13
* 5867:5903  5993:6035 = 1.18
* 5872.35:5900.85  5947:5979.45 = 1.24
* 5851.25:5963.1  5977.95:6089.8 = 1.06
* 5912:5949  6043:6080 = 1.02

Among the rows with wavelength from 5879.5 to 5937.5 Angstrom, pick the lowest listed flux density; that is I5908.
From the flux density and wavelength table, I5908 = 9.82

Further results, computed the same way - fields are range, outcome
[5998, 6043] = 18.7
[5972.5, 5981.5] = 19.1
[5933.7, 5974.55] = 19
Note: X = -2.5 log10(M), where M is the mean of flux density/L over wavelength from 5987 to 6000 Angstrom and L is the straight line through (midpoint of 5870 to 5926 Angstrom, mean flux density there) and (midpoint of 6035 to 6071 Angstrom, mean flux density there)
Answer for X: -0.05 mag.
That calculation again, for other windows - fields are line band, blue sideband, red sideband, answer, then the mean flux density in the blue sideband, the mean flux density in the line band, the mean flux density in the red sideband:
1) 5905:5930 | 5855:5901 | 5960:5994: -0.04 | 16.8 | 18.6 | 19.4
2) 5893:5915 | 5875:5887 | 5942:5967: 0.13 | 18.3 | 16.6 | 19.3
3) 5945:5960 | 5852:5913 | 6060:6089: -0.08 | 17.2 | 19.4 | 19.2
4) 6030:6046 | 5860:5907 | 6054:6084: -0.03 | 16.8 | 19.3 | 19.2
